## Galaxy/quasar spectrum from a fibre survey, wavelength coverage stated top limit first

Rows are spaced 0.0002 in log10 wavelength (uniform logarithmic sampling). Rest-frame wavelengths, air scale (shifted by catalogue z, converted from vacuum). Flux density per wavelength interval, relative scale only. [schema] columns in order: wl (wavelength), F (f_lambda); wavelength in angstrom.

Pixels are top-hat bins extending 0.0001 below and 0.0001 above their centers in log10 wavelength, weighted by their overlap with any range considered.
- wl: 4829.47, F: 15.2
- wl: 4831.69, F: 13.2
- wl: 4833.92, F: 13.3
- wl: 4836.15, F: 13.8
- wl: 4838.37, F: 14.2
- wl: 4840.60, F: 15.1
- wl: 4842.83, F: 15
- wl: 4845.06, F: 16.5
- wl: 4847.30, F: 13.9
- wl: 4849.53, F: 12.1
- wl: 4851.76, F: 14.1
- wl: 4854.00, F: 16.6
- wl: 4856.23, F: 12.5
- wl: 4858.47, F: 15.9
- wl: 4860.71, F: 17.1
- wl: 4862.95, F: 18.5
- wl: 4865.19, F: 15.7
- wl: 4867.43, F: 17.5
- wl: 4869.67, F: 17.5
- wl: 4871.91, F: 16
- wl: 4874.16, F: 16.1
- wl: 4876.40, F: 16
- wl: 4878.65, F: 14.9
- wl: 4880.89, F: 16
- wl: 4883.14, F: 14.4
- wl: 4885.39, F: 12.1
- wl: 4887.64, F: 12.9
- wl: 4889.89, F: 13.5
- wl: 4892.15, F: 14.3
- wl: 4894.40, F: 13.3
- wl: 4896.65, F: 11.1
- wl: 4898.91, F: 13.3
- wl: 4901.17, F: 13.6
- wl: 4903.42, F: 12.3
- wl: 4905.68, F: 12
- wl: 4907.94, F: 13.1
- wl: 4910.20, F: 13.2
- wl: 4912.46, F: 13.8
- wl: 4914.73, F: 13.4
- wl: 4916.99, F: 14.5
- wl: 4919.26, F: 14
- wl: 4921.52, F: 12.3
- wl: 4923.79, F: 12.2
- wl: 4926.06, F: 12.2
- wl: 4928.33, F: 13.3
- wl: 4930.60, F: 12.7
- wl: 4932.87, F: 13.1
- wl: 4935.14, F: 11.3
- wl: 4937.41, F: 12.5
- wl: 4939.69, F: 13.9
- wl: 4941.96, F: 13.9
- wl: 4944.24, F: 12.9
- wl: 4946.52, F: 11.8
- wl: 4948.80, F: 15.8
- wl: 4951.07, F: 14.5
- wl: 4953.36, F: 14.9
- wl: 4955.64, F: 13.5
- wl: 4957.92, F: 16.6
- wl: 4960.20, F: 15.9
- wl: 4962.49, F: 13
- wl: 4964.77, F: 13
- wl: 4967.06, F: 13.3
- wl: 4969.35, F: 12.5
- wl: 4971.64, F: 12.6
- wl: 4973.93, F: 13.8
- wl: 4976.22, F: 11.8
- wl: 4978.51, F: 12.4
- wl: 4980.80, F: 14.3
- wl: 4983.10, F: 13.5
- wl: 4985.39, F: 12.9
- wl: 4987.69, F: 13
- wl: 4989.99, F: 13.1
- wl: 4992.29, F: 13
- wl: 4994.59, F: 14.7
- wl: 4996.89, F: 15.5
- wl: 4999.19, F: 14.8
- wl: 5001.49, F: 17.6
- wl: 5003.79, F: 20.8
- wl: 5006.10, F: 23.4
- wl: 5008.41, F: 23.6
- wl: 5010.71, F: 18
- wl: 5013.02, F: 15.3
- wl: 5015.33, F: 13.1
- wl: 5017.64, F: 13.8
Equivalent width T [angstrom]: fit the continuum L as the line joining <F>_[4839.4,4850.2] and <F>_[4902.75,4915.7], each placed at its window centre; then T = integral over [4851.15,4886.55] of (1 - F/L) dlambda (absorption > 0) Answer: -4.3 angstrom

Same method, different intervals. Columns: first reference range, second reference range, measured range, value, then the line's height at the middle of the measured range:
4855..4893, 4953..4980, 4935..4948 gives 1.1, 14.1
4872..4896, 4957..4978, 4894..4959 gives 3.1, 13.9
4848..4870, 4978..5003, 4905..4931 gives 3.3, 15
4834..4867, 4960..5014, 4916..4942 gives 3.7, 15.1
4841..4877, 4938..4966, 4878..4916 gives 4.3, 15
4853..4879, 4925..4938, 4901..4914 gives 0.8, 13.9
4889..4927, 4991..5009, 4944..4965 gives 1.5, 15.4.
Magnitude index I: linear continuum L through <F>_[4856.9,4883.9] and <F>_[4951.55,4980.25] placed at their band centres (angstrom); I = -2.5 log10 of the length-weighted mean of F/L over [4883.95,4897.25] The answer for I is 0.21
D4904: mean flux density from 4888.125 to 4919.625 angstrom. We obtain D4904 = 13.2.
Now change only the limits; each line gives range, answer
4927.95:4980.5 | 13.5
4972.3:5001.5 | 13.7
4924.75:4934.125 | 12.8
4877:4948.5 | 13.2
